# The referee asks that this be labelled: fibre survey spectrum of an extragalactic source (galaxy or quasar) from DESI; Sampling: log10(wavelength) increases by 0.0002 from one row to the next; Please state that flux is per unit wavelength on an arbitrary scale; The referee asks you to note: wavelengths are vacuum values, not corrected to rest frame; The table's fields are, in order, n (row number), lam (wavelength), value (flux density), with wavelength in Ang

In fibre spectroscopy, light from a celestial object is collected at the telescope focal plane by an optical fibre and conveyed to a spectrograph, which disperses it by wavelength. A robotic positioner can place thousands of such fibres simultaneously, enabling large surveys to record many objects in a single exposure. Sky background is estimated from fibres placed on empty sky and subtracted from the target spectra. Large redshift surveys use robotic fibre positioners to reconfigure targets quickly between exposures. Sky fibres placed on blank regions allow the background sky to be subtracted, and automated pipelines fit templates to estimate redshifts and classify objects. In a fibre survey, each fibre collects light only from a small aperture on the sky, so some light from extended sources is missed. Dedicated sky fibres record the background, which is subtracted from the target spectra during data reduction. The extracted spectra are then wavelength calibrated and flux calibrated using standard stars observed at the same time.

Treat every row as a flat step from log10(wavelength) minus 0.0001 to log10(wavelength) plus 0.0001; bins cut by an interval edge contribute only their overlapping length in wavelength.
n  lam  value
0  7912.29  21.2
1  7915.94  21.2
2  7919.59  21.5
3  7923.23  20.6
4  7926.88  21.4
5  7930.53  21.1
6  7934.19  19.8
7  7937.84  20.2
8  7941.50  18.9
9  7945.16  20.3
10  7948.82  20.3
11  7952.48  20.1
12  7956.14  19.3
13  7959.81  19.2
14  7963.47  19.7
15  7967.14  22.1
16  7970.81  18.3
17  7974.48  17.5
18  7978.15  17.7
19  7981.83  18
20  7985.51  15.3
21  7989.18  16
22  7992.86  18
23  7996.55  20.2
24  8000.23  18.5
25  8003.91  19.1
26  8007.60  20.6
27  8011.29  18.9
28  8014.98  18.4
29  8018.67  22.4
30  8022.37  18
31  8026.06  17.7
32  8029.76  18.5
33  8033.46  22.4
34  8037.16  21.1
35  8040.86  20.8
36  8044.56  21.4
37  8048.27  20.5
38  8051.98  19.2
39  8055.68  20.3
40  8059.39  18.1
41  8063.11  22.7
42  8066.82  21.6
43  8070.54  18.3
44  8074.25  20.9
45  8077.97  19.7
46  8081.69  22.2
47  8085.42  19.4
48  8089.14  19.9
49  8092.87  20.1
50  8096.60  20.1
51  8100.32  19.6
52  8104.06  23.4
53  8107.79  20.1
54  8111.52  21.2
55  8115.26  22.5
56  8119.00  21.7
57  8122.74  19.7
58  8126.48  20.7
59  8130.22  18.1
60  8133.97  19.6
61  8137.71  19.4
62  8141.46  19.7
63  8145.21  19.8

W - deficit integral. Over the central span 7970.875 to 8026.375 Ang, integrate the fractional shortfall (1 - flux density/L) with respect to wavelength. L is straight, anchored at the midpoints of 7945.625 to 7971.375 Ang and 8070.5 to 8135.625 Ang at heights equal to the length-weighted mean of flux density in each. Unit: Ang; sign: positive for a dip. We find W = 4.6 Ang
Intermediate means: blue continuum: 20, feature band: 18.4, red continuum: 20.5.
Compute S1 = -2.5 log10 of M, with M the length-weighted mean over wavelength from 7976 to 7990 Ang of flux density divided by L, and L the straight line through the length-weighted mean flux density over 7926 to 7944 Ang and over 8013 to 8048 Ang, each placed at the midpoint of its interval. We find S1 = 0.20 mag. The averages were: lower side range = 20.2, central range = 16.8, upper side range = 20.1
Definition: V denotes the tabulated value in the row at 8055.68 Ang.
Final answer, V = 20.3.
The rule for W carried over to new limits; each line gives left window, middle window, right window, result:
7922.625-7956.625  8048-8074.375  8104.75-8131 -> 0.62 Ang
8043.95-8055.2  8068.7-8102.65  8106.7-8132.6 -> 0.57 Ang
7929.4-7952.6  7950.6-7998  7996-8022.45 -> 3.05 Ang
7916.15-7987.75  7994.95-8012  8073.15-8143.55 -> 0.30 Ang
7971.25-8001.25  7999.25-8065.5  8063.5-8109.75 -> -3.44 Ang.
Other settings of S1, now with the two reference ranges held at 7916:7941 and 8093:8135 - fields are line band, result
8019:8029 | 0.113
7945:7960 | 0.044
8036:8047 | -0.022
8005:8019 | 0.048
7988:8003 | 0.130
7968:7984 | 0.146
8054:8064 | 0.027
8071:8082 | 0.010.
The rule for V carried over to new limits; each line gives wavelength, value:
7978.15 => 17.7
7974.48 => 17.5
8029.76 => 18.5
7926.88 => 21.4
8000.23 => 18.5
